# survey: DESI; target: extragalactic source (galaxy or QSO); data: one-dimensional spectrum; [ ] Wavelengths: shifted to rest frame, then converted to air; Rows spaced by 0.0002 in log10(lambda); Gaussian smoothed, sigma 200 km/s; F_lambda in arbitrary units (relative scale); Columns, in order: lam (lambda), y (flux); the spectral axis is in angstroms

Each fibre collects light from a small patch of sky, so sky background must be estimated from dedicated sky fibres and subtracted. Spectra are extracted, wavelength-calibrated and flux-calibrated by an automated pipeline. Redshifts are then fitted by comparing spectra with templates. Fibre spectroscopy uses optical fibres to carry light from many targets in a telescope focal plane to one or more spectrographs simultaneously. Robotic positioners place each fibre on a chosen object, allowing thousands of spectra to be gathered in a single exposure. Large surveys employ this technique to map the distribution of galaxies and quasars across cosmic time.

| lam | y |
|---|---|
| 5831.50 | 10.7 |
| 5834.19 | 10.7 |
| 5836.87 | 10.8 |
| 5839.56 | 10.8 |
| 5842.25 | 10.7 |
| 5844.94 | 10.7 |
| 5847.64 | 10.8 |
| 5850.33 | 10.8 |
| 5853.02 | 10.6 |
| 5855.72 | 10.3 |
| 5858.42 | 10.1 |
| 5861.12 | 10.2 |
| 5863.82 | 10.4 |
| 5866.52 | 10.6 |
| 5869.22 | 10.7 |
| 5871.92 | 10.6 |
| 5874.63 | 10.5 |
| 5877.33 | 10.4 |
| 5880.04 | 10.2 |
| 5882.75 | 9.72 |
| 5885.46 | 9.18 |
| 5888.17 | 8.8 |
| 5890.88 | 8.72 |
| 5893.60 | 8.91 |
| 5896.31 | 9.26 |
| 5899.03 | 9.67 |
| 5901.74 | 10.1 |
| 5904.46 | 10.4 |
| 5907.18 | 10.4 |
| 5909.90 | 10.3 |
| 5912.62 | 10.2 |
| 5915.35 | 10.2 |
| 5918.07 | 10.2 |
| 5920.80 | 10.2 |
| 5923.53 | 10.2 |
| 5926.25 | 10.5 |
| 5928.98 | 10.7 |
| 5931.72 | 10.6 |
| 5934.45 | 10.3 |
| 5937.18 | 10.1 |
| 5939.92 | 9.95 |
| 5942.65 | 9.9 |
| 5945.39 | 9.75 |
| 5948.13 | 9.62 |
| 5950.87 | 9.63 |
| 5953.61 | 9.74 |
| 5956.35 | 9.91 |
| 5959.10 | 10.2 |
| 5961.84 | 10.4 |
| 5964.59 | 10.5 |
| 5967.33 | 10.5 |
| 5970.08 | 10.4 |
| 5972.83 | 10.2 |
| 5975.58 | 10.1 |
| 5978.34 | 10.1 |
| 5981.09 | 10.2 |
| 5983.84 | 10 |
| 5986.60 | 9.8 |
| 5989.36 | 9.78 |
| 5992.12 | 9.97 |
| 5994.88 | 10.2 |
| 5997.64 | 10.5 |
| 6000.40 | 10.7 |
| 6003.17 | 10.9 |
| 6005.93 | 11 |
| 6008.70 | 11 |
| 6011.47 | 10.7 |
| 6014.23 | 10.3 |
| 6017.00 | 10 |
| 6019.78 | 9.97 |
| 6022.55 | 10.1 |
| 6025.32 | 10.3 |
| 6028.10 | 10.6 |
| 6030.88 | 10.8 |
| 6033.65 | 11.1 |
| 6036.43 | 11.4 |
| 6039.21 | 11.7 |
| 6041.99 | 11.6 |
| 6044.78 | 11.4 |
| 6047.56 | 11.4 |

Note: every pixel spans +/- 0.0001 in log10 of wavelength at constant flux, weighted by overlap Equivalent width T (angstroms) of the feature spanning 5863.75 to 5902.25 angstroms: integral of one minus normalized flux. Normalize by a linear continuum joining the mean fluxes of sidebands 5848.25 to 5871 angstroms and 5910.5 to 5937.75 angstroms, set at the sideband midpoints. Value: 2.2 angstroms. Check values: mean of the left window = 10.5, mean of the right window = 10.3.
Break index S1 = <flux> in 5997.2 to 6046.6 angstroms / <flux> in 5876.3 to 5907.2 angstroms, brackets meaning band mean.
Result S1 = 1.12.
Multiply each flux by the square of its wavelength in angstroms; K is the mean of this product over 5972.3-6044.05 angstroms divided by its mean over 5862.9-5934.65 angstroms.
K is 1.08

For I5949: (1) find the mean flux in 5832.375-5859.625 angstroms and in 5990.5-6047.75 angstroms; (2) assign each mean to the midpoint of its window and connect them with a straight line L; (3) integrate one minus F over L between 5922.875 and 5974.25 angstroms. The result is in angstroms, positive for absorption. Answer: 2.5 angstroms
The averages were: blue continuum 10.6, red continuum 10.7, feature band 10.2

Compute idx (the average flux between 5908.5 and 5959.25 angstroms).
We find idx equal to 10.1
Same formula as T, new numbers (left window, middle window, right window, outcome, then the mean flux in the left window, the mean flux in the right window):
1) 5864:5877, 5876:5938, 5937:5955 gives 1.3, 10.6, 9.79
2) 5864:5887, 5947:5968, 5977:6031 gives 0.5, 10.2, 10.3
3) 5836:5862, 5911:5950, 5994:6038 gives 1.6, 10.6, 10.6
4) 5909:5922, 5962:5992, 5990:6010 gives 0.9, 10.2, 10.6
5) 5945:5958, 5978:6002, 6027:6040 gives 0.5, 9.74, 11.1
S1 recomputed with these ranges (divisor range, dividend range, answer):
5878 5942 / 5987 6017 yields 1.05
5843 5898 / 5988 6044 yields 1.06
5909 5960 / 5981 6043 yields 1.04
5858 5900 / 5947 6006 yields 1.03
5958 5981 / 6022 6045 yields 1.07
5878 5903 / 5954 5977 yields 1.09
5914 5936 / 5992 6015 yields 1.03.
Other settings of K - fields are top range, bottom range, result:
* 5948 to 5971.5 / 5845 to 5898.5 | 1.04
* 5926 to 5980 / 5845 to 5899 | 1.04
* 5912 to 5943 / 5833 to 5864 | 1.00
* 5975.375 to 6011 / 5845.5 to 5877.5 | 1.03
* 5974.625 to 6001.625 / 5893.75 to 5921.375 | 1.04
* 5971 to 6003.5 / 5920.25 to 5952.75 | 1.02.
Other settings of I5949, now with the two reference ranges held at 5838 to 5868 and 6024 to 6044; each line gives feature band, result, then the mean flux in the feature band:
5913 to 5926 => 0.6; 10.2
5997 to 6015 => 0.4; 10.8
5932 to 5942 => 0.6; 10.2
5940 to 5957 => 1.7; 9.77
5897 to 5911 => 0.7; 10.1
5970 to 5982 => 0.8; 10.2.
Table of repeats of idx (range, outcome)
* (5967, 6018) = 10.3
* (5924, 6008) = 10.2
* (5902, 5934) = 10.3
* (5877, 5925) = 9.83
